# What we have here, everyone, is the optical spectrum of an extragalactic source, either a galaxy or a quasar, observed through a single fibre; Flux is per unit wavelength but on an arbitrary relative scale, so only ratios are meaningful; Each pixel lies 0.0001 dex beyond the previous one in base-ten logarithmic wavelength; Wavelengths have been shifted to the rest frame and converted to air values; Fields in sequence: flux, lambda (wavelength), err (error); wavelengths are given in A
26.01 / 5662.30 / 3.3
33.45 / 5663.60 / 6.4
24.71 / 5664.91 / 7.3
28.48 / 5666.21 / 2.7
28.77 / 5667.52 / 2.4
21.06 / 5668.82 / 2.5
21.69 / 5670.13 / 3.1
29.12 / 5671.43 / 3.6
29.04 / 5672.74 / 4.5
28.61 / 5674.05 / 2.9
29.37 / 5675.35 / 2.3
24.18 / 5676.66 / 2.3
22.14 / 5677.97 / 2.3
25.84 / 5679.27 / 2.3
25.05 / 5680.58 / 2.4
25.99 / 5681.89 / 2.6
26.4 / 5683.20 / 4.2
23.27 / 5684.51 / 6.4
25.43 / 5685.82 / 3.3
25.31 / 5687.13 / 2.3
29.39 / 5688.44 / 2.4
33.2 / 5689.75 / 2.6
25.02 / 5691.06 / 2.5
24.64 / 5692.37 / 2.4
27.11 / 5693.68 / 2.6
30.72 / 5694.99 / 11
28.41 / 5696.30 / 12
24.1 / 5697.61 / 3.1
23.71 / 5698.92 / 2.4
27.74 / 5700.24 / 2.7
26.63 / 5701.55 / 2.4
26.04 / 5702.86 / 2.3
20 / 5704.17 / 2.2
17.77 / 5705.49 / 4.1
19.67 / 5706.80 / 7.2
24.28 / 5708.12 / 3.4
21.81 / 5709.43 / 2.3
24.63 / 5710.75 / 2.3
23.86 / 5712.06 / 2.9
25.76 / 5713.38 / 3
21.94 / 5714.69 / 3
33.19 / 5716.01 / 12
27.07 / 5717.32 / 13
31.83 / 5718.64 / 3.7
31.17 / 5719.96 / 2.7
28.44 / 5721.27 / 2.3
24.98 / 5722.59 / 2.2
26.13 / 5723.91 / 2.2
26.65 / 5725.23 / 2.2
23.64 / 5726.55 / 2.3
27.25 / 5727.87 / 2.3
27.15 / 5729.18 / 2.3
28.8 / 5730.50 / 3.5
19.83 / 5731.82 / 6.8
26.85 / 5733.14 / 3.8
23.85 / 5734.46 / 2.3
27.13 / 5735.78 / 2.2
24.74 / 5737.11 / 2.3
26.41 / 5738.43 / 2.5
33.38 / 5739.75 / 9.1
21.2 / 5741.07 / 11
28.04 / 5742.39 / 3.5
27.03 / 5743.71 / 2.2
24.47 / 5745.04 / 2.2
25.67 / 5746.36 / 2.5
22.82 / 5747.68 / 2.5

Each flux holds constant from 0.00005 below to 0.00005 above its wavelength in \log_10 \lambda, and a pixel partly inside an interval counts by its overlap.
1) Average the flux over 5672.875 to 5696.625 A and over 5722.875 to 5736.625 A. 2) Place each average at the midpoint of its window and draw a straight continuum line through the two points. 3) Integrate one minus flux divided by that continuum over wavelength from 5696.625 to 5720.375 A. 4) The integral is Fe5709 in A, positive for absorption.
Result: 1.00 A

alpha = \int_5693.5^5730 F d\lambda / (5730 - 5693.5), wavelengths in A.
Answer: 25.8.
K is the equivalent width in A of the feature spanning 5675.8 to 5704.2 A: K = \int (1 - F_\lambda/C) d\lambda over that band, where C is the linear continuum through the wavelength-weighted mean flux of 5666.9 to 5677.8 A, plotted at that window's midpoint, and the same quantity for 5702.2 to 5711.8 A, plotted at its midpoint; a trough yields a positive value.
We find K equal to -2.3 A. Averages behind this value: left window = 26.3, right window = 22.1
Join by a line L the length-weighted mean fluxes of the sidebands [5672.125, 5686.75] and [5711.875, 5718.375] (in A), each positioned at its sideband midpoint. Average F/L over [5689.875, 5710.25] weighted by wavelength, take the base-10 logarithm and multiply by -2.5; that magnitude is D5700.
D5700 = 0.07 mag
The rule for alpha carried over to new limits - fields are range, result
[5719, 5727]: 27.1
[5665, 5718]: 25.7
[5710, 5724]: 27.2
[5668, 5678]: 25.9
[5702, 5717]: 23.7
